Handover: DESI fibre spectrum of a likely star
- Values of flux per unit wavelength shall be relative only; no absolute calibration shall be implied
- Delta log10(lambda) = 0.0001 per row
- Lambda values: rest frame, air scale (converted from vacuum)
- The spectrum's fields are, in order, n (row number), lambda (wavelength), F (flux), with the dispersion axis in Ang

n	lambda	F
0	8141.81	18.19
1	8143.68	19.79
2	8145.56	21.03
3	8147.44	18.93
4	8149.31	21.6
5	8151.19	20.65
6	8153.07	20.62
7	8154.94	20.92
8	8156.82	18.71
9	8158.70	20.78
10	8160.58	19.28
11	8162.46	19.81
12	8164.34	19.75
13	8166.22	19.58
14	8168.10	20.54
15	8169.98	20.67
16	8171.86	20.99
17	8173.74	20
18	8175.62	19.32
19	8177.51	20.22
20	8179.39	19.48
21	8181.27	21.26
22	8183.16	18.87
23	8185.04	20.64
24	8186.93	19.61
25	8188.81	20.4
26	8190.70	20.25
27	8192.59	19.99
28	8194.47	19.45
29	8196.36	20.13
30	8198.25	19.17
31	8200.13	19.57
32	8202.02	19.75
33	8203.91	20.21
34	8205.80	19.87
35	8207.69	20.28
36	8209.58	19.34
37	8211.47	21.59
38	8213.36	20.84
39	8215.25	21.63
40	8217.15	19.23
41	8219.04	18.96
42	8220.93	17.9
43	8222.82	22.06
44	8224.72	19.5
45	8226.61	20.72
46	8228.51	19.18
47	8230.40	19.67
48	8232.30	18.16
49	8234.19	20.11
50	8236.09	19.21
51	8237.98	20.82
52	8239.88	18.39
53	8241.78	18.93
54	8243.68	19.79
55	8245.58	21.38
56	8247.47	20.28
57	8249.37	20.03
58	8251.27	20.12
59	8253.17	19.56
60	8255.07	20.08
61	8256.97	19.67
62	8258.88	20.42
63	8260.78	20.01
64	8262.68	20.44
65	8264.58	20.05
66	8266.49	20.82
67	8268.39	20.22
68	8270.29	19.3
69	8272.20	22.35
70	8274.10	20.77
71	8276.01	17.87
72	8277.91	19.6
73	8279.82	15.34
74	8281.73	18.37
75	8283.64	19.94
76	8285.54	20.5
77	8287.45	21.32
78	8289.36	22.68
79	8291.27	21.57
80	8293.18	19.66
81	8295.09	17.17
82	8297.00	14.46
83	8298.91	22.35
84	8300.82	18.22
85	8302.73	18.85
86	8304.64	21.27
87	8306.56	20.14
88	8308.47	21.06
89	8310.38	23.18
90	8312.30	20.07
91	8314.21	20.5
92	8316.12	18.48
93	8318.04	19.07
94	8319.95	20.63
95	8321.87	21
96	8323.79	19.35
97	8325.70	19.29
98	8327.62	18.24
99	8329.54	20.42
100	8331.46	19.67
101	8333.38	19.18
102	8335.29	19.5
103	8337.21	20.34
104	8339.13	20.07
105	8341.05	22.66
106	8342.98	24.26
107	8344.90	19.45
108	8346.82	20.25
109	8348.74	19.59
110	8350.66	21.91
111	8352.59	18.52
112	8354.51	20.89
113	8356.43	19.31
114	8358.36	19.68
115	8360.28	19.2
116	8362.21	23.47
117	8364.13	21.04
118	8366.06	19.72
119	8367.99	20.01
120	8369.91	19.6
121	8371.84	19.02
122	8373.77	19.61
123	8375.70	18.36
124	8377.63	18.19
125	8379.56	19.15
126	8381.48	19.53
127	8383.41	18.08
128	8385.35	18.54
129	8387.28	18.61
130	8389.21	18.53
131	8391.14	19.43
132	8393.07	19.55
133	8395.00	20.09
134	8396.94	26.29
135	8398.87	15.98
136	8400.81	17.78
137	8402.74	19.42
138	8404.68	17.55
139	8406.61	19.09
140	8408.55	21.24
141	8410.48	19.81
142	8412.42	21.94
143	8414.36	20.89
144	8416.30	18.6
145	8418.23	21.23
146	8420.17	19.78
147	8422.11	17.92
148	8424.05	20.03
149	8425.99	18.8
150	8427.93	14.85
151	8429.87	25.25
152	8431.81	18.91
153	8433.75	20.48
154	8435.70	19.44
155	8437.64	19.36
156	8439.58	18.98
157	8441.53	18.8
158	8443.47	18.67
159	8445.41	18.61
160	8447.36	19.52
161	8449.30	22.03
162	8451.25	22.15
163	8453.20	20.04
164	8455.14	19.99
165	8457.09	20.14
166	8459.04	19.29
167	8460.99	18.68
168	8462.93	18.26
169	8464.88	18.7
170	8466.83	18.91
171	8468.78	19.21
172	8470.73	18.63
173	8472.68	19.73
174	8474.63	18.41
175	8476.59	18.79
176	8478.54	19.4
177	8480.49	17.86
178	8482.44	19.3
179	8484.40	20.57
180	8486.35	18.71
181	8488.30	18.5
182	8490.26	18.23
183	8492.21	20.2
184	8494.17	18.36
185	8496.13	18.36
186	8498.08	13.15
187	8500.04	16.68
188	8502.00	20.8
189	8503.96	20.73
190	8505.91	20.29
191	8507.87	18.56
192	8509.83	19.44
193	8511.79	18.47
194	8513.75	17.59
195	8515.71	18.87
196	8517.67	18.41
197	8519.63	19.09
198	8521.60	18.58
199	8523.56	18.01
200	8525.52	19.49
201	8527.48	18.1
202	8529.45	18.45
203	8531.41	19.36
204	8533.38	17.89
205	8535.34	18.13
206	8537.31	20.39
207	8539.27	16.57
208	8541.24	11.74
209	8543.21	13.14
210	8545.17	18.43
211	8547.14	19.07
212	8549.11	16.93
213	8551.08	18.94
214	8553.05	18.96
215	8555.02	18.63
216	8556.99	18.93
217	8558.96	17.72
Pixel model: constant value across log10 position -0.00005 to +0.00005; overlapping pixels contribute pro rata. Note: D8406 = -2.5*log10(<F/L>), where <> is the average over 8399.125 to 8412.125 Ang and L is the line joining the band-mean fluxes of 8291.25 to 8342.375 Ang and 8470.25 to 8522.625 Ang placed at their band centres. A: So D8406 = 0.010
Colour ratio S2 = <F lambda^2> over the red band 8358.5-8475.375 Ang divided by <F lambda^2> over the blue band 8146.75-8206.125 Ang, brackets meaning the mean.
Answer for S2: 1.03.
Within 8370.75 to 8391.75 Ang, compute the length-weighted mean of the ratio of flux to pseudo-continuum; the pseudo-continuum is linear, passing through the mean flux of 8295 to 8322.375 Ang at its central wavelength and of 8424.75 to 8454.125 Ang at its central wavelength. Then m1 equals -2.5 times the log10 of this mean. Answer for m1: 0.05 mag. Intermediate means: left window 19.8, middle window 18.8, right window 19.7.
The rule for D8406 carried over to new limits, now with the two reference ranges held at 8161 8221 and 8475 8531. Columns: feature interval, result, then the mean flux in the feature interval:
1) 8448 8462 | -0.079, 20.3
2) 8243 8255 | -0.024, 20.2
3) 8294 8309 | 0.022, 19.1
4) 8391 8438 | -0.039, 19.8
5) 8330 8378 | -0.047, 20.2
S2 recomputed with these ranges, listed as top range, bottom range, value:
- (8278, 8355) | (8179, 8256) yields 1.03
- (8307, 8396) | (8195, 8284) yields 1.03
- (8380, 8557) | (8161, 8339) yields 1.00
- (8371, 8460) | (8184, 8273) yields 1.02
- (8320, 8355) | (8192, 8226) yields 1.05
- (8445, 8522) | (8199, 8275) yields 1.01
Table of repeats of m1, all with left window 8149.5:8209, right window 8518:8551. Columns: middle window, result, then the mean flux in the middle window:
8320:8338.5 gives -0.036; 19.7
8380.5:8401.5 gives -0.037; 19.3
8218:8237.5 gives 0.008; 19.6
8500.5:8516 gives -0.079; 19.3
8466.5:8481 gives -0.044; 18.9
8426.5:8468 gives -0.072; 19.6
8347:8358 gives -0.062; 20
